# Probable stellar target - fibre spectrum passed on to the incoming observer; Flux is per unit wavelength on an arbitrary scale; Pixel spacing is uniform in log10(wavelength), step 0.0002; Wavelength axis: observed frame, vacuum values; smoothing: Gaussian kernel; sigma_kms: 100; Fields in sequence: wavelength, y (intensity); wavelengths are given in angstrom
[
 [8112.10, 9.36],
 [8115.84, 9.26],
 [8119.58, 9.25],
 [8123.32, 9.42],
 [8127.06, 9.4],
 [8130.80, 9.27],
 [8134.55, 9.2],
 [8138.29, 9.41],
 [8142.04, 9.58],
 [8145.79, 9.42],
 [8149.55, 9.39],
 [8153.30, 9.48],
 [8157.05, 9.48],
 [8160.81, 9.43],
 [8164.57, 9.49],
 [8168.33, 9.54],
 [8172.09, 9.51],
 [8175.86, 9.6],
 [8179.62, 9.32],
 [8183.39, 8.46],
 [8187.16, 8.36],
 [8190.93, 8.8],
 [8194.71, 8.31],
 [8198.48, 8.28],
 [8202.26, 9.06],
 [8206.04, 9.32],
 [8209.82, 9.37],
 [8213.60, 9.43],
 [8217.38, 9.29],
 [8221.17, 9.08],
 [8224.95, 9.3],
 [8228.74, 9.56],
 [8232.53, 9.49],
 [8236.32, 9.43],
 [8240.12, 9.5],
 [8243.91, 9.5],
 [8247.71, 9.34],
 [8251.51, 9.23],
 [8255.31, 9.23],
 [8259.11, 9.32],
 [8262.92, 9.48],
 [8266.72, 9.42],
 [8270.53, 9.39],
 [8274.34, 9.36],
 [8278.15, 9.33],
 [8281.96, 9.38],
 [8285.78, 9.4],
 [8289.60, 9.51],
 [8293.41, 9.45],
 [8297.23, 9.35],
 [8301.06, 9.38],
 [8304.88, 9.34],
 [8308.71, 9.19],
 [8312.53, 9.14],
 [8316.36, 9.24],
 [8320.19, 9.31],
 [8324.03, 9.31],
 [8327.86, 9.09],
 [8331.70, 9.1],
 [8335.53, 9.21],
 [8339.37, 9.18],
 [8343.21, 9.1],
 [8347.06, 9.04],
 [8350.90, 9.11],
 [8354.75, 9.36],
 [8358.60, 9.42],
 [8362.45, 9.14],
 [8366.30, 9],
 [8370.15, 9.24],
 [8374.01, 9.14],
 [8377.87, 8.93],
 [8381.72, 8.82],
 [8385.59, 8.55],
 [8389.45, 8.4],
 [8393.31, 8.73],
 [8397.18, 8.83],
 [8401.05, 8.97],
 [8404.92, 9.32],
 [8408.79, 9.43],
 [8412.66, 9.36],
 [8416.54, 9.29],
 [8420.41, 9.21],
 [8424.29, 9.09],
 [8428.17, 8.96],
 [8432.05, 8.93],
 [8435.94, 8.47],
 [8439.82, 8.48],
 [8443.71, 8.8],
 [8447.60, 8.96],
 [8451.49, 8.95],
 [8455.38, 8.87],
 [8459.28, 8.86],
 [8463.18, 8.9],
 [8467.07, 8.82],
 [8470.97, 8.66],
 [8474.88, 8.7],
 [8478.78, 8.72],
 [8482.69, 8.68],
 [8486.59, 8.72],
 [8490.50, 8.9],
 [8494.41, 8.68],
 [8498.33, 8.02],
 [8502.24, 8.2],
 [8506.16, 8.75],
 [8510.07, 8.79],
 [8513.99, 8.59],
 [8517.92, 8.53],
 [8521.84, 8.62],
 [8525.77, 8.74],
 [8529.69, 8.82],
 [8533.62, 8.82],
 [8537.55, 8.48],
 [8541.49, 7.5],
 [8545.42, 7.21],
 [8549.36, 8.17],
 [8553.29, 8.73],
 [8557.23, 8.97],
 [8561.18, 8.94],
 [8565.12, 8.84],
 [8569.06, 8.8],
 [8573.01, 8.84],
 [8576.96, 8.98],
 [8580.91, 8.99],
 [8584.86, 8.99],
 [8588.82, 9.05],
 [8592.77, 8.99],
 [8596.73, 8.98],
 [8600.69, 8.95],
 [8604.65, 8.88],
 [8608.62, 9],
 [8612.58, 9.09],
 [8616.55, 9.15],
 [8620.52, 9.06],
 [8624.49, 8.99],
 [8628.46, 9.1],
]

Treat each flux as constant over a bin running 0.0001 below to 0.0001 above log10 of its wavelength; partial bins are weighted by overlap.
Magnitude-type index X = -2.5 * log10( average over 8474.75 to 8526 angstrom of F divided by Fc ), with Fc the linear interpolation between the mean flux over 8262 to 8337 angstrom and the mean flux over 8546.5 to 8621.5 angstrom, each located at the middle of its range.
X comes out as 0.05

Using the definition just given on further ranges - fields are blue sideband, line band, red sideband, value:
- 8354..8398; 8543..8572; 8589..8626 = 0.060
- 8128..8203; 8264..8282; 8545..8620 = -0.034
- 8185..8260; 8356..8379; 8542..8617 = -0.018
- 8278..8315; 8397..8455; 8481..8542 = -0.015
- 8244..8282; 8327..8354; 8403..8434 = 0.017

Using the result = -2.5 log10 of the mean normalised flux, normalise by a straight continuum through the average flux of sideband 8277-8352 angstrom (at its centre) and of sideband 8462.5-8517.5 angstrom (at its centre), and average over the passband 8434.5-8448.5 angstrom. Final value 0.02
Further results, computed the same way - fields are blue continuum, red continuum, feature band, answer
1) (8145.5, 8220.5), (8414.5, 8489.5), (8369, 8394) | 0.01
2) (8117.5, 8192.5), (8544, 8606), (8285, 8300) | -0.04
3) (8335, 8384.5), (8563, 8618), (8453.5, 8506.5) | 0.04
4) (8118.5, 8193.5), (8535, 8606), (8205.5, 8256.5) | -0.02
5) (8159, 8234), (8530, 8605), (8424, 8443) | 0.01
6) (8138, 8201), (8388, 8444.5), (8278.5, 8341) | -0.03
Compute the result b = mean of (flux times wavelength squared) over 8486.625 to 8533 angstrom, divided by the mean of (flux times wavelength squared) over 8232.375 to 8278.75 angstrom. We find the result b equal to 0.98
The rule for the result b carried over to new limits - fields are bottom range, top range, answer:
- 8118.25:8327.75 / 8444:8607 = 1.01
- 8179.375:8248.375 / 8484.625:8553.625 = 1.00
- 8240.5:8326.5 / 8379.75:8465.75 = 0.99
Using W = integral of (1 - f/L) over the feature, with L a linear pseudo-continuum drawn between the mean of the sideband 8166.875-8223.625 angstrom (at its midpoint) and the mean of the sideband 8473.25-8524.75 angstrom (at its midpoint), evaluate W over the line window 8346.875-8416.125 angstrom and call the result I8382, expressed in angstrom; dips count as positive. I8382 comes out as -2.1 angstrom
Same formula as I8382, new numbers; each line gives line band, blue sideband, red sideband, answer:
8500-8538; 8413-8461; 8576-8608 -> 1.34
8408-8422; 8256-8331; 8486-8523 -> -0.66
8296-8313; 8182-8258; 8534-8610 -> -0.50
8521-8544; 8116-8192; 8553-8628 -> 1.41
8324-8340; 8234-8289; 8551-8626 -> 0.22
